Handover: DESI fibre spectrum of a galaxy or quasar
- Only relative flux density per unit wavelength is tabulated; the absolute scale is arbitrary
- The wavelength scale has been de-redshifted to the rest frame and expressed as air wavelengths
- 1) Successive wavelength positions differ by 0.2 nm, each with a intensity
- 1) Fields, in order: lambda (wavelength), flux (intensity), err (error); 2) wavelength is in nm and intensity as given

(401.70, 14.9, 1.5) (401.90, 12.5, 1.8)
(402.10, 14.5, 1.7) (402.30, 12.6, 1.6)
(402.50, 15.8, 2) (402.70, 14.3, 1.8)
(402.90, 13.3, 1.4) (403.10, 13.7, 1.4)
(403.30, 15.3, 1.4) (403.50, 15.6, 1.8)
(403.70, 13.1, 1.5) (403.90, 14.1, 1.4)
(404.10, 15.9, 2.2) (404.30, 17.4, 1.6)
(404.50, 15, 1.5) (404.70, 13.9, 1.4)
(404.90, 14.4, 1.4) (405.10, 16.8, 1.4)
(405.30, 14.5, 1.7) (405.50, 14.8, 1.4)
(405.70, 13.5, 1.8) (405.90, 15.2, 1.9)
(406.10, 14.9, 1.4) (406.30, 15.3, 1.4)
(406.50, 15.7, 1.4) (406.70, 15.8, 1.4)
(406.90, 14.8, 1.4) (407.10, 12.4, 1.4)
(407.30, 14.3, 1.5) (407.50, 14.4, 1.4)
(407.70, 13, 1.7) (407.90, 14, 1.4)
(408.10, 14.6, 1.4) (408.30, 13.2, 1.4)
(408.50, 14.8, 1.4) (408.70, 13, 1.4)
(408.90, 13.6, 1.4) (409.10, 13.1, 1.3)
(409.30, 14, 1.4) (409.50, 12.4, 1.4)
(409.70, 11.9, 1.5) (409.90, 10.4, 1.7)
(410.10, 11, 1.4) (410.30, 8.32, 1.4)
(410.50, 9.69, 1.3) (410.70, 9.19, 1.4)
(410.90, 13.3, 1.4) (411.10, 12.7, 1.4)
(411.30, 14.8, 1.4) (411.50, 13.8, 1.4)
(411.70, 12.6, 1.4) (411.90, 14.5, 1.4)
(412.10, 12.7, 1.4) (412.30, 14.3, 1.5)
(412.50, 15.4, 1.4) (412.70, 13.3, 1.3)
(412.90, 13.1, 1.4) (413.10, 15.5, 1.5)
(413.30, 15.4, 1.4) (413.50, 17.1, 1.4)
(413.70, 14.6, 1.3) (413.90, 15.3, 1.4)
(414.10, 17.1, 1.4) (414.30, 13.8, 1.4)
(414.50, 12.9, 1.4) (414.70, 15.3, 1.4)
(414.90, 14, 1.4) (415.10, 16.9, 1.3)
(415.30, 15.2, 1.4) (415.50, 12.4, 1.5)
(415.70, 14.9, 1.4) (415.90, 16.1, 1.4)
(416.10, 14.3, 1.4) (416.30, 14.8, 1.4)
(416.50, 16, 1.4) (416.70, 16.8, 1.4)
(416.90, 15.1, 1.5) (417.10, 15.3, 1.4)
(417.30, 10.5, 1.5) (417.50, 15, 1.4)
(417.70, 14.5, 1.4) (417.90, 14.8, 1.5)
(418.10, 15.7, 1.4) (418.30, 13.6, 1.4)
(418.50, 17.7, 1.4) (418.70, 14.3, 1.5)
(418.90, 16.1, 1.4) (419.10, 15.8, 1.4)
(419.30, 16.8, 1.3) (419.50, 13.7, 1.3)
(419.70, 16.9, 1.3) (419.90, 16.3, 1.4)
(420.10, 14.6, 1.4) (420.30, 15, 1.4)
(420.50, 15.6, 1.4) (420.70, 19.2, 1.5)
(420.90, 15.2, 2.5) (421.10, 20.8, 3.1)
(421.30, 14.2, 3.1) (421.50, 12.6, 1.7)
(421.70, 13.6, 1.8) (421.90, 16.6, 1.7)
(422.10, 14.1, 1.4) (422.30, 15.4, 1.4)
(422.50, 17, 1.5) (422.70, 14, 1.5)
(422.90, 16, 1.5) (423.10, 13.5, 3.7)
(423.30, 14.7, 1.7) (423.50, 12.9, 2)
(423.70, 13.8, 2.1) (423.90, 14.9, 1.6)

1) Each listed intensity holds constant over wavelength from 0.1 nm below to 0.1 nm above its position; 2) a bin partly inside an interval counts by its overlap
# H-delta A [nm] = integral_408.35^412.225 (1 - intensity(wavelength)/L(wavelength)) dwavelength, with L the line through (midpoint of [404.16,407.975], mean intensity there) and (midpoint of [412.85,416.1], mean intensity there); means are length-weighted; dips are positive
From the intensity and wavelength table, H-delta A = 0.635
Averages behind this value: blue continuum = 14.8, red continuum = 15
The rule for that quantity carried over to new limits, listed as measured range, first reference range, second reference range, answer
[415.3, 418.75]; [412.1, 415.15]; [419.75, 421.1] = 0.17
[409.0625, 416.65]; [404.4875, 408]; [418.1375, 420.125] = 0.69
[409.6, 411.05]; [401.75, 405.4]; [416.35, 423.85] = 0.41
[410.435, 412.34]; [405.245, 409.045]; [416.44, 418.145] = 0.23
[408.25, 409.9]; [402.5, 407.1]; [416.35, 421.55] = 0.21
